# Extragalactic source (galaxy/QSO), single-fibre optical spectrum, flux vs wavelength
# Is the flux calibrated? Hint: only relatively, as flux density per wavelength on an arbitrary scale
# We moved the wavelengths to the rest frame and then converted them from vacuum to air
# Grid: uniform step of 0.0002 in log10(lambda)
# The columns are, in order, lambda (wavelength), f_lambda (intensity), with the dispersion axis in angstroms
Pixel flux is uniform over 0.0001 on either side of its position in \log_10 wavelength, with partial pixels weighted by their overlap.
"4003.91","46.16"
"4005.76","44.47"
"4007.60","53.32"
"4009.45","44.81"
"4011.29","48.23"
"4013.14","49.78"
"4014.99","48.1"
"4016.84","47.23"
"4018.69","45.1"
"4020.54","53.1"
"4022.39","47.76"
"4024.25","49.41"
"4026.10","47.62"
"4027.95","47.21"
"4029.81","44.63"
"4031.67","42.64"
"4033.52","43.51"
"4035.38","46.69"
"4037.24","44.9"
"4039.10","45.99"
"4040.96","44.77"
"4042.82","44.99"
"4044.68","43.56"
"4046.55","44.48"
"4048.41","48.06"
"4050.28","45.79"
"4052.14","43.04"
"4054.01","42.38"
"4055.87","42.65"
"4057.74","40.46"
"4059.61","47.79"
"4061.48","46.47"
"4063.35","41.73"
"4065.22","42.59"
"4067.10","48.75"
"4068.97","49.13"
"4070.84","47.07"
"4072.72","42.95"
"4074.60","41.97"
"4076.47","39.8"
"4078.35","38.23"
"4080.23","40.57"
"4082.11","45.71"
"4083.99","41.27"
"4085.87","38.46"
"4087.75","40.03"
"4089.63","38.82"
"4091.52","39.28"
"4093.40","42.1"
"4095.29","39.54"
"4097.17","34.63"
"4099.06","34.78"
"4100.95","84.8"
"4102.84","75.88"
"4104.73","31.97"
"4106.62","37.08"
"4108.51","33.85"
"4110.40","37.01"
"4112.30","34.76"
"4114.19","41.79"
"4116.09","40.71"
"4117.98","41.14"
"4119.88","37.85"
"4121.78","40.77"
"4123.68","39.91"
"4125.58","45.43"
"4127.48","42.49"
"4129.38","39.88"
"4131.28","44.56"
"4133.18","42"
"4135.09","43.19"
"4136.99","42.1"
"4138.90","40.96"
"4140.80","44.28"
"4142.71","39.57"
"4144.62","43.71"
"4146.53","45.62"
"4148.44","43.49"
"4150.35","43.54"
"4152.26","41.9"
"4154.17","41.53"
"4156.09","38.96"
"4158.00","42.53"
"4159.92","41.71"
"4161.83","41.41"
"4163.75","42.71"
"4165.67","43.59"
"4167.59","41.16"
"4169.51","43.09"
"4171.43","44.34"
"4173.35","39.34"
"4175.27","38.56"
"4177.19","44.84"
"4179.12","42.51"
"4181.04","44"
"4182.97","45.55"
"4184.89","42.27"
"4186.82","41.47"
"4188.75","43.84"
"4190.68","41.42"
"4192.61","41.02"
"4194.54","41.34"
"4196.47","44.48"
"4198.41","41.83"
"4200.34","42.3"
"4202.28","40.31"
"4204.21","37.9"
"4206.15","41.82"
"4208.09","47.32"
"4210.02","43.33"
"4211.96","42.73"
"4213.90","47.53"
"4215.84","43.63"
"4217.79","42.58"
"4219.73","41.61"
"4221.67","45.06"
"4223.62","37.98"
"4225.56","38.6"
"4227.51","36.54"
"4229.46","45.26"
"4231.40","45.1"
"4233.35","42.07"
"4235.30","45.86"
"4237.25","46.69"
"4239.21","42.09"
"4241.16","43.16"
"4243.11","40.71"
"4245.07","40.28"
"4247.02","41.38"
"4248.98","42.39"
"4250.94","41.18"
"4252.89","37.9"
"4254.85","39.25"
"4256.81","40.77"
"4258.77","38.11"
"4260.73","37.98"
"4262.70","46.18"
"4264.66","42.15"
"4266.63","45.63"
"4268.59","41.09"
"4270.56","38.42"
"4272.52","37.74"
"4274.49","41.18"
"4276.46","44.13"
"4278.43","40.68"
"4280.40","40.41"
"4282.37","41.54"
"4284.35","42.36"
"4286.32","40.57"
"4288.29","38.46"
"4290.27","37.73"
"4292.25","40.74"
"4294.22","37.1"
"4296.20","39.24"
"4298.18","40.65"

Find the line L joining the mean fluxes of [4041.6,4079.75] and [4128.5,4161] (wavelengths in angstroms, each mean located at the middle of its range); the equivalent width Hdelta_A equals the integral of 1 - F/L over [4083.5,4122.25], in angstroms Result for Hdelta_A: 0.9 angstroms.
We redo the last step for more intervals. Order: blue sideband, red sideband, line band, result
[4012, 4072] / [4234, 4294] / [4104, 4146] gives 3.6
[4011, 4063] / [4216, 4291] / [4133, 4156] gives 0.6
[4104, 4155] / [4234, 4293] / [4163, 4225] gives -2.3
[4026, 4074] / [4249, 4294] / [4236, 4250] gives -0.4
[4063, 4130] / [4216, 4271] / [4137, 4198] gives -0.4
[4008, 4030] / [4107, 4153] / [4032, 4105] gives 0.5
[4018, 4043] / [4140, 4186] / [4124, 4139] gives 0.3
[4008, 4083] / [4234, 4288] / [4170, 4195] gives 0.3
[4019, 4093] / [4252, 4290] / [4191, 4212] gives -0.2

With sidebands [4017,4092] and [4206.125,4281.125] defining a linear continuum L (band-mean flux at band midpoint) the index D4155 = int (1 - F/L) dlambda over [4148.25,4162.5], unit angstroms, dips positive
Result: 0.41 angstroms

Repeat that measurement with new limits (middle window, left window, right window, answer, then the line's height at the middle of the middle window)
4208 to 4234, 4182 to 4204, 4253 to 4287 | -0.56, 41.8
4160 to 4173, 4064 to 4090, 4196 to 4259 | -0.06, 42.3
